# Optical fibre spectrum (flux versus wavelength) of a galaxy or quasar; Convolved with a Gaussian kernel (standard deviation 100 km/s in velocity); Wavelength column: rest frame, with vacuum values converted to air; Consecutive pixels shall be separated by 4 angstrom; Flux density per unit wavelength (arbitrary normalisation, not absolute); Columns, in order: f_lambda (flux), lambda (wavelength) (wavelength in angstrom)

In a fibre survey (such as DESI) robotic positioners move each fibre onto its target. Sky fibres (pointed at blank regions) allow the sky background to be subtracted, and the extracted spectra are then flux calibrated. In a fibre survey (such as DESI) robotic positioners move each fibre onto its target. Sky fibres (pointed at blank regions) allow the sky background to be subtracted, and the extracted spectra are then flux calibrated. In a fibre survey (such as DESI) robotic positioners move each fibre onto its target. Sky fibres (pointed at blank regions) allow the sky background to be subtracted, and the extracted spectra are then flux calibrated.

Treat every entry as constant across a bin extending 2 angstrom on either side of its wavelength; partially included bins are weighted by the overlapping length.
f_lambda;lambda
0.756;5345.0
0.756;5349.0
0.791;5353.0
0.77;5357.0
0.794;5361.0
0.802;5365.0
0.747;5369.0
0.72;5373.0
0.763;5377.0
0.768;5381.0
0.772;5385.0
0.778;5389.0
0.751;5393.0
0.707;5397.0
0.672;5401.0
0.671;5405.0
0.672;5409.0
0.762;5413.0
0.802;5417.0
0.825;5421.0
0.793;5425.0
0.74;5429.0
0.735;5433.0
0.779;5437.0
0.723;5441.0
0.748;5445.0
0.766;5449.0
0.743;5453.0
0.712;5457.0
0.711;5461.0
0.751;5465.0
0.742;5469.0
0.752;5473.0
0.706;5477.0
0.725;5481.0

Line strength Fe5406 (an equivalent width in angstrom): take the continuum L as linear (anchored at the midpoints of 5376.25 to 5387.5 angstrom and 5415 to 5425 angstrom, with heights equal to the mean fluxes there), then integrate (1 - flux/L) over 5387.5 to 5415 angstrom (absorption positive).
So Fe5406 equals 2.6 angstrom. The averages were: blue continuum 0.769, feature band 0.715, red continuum 0.809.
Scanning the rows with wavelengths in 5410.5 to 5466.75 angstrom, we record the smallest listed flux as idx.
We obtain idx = 0.711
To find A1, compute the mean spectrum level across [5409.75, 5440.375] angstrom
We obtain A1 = 0.77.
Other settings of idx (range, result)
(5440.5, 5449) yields 0.723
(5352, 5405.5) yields 0.671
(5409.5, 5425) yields 0.762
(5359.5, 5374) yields 0.72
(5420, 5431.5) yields 0.74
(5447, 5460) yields 0.712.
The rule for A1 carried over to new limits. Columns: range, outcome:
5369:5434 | 0.746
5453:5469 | 0.729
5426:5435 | 0.744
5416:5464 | 0.755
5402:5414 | 0.694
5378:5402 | 0.745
